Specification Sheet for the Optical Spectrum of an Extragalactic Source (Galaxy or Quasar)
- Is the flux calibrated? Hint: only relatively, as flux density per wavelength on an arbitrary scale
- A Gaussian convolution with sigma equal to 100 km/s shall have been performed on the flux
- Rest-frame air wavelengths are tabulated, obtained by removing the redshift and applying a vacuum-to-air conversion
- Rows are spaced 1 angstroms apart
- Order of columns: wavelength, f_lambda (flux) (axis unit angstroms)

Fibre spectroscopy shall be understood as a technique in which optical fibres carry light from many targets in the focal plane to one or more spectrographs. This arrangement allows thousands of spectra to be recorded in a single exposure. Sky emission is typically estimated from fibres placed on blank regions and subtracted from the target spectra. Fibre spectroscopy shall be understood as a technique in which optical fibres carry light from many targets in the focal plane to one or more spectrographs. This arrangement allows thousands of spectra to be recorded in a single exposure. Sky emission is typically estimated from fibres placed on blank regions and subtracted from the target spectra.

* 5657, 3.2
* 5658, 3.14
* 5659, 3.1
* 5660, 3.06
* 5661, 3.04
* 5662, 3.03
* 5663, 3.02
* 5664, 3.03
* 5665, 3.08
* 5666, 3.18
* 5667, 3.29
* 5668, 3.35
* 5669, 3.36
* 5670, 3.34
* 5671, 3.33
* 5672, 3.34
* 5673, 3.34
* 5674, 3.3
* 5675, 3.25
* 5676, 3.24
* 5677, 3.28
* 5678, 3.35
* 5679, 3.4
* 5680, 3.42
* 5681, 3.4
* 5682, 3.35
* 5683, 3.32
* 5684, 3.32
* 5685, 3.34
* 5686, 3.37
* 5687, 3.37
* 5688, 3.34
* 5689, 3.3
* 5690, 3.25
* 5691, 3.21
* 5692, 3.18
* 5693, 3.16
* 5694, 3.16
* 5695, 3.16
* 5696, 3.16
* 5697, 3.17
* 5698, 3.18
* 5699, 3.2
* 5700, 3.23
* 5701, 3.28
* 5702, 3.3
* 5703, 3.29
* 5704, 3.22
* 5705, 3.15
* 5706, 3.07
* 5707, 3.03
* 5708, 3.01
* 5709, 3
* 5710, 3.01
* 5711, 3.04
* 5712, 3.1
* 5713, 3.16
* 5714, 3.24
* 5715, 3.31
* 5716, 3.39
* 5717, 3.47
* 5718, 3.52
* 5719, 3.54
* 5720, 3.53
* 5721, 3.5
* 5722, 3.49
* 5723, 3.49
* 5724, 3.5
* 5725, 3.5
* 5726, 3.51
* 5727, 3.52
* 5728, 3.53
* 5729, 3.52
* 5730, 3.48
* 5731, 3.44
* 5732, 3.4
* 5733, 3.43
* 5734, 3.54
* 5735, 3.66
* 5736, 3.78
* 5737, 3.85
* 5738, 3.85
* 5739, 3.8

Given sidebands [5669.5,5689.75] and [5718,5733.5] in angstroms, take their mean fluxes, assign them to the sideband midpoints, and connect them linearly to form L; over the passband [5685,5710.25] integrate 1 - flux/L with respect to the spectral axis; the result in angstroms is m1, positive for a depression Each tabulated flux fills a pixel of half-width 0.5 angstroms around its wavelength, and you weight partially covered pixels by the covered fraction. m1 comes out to 1.5 angstroms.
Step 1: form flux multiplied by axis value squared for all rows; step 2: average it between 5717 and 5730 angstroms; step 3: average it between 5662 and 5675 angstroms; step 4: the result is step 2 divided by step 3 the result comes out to 1.10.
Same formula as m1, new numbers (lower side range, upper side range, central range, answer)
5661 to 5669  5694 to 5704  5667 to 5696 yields -1.11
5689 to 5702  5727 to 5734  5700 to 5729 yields 0.34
